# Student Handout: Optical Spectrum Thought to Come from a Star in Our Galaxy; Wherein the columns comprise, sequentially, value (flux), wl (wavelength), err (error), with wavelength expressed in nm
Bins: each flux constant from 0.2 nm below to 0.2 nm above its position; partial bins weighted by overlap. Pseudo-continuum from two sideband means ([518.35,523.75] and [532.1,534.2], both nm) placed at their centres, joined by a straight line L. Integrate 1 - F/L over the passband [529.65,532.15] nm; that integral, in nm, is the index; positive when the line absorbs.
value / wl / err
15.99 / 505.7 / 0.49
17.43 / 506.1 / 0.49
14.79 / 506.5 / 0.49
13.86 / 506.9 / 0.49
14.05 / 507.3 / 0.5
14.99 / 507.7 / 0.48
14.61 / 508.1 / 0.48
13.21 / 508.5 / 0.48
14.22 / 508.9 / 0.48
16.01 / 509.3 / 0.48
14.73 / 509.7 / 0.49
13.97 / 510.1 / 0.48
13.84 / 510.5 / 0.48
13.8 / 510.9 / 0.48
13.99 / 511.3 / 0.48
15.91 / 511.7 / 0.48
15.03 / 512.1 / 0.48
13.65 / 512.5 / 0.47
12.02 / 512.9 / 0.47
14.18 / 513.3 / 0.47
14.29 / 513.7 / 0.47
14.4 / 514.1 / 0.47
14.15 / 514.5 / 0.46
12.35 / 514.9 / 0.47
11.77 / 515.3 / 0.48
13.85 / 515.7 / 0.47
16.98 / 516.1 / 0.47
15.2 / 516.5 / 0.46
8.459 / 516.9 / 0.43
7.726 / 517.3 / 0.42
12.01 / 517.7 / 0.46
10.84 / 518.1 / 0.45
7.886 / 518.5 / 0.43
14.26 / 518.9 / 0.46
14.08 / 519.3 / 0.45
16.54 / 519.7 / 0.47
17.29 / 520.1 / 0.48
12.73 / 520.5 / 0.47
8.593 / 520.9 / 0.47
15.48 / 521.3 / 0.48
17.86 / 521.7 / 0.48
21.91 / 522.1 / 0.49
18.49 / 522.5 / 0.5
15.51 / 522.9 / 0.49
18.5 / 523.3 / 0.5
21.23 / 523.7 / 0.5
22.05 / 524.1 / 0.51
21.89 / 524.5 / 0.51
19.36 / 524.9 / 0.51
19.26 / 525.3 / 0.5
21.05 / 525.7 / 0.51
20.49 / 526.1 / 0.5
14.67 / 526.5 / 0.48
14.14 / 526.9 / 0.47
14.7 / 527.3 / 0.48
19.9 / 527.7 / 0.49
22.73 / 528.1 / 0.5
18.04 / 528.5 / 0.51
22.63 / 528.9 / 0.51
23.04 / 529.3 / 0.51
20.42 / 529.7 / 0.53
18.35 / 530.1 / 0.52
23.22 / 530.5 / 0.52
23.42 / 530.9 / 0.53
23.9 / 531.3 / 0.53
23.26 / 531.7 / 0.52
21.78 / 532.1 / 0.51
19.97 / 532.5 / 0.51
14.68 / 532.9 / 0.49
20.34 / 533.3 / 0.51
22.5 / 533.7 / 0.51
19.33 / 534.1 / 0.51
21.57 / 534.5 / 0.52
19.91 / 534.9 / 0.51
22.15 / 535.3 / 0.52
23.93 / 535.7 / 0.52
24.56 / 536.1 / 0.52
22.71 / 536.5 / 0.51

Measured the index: -0.44 nm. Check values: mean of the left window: 15.7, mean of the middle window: 22.2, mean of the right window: 19.6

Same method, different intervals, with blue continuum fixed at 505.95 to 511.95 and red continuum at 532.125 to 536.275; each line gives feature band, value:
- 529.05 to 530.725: -0.127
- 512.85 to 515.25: 0.352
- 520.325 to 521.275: 0.329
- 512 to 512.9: 0.101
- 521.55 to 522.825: -0.085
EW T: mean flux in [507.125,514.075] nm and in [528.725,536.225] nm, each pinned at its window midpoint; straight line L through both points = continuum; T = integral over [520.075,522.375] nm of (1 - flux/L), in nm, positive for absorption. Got 0.28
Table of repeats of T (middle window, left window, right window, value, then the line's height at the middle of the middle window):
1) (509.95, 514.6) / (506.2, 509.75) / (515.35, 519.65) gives -0.20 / 13.5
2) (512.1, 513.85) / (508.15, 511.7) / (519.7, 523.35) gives 0.13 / 14.8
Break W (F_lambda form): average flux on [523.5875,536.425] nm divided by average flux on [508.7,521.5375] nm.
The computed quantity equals 1.5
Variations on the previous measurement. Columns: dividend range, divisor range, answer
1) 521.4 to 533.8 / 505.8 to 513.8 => 1.38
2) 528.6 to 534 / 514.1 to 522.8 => 1.54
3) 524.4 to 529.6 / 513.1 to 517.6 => 1.49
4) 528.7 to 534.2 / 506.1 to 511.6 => 1.47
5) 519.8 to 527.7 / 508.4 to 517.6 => 1.30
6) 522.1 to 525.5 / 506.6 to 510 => 1.36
